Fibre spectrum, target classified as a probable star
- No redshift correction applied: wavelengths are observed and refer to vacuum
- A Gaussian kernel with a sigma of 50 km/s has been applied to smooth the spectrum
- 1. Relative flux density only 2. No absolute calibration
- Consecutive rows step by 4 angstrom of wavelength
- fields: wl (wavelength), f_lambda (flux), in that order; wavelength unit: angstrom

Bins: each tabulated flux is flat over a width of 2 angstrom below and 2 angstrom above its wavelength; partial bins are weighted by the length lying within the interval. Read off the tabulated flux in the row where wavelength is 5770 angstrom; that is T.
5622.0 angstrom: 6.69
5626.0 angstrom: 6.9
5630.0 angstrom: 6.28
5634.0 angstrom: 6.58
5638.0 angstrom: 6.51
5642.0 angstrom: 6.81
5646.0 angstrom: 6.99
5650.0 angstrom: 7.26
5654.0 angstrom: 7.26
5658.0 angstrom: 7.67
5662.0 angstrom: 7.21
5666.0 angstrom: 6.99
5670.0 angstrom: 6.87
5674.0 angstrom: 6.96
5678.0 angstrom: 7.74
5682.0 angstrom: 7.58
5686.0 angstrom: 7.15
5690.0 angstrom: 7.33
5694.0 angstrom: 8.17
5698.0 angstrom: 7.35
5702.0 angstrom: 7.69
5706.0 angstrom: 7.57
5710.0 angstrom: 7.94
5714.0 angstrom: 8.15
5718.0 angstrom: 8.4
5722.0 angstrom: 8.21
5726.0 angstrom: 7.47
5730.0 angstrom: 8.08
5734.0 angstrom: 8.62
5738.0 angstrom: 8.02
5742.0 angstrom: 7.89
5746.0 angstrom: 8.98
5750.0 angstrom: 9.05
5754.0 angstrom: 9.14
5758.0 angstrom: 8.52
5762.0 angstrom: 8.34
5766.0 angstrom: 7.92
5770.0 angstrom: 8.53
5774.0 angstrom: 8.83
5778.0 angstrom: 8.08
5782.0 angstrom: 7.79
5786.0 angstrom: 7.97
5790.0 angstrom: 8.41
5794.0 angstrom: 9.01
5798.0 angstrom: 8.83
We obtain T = 8.53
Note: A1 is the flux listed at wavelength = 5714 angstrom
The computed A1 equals 8.15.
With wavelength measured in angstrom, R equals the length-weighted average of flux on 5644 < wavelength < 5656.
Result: 7.17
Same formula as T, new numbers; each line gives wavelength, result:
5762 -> 8.34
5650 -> 7.26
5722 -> 8.21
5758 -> 8.52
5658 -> 7.67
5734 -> 8.62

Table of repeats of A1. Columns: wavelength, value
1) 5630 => 6.28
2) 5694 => 8.17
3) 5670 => 6.87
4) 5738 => 8.02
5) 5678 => 7.74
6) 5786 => 7.97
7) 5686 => 7.15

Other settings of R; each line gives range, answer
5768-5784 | 8.31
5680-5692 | 7.35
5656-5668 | 7.29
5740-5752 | 8.64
